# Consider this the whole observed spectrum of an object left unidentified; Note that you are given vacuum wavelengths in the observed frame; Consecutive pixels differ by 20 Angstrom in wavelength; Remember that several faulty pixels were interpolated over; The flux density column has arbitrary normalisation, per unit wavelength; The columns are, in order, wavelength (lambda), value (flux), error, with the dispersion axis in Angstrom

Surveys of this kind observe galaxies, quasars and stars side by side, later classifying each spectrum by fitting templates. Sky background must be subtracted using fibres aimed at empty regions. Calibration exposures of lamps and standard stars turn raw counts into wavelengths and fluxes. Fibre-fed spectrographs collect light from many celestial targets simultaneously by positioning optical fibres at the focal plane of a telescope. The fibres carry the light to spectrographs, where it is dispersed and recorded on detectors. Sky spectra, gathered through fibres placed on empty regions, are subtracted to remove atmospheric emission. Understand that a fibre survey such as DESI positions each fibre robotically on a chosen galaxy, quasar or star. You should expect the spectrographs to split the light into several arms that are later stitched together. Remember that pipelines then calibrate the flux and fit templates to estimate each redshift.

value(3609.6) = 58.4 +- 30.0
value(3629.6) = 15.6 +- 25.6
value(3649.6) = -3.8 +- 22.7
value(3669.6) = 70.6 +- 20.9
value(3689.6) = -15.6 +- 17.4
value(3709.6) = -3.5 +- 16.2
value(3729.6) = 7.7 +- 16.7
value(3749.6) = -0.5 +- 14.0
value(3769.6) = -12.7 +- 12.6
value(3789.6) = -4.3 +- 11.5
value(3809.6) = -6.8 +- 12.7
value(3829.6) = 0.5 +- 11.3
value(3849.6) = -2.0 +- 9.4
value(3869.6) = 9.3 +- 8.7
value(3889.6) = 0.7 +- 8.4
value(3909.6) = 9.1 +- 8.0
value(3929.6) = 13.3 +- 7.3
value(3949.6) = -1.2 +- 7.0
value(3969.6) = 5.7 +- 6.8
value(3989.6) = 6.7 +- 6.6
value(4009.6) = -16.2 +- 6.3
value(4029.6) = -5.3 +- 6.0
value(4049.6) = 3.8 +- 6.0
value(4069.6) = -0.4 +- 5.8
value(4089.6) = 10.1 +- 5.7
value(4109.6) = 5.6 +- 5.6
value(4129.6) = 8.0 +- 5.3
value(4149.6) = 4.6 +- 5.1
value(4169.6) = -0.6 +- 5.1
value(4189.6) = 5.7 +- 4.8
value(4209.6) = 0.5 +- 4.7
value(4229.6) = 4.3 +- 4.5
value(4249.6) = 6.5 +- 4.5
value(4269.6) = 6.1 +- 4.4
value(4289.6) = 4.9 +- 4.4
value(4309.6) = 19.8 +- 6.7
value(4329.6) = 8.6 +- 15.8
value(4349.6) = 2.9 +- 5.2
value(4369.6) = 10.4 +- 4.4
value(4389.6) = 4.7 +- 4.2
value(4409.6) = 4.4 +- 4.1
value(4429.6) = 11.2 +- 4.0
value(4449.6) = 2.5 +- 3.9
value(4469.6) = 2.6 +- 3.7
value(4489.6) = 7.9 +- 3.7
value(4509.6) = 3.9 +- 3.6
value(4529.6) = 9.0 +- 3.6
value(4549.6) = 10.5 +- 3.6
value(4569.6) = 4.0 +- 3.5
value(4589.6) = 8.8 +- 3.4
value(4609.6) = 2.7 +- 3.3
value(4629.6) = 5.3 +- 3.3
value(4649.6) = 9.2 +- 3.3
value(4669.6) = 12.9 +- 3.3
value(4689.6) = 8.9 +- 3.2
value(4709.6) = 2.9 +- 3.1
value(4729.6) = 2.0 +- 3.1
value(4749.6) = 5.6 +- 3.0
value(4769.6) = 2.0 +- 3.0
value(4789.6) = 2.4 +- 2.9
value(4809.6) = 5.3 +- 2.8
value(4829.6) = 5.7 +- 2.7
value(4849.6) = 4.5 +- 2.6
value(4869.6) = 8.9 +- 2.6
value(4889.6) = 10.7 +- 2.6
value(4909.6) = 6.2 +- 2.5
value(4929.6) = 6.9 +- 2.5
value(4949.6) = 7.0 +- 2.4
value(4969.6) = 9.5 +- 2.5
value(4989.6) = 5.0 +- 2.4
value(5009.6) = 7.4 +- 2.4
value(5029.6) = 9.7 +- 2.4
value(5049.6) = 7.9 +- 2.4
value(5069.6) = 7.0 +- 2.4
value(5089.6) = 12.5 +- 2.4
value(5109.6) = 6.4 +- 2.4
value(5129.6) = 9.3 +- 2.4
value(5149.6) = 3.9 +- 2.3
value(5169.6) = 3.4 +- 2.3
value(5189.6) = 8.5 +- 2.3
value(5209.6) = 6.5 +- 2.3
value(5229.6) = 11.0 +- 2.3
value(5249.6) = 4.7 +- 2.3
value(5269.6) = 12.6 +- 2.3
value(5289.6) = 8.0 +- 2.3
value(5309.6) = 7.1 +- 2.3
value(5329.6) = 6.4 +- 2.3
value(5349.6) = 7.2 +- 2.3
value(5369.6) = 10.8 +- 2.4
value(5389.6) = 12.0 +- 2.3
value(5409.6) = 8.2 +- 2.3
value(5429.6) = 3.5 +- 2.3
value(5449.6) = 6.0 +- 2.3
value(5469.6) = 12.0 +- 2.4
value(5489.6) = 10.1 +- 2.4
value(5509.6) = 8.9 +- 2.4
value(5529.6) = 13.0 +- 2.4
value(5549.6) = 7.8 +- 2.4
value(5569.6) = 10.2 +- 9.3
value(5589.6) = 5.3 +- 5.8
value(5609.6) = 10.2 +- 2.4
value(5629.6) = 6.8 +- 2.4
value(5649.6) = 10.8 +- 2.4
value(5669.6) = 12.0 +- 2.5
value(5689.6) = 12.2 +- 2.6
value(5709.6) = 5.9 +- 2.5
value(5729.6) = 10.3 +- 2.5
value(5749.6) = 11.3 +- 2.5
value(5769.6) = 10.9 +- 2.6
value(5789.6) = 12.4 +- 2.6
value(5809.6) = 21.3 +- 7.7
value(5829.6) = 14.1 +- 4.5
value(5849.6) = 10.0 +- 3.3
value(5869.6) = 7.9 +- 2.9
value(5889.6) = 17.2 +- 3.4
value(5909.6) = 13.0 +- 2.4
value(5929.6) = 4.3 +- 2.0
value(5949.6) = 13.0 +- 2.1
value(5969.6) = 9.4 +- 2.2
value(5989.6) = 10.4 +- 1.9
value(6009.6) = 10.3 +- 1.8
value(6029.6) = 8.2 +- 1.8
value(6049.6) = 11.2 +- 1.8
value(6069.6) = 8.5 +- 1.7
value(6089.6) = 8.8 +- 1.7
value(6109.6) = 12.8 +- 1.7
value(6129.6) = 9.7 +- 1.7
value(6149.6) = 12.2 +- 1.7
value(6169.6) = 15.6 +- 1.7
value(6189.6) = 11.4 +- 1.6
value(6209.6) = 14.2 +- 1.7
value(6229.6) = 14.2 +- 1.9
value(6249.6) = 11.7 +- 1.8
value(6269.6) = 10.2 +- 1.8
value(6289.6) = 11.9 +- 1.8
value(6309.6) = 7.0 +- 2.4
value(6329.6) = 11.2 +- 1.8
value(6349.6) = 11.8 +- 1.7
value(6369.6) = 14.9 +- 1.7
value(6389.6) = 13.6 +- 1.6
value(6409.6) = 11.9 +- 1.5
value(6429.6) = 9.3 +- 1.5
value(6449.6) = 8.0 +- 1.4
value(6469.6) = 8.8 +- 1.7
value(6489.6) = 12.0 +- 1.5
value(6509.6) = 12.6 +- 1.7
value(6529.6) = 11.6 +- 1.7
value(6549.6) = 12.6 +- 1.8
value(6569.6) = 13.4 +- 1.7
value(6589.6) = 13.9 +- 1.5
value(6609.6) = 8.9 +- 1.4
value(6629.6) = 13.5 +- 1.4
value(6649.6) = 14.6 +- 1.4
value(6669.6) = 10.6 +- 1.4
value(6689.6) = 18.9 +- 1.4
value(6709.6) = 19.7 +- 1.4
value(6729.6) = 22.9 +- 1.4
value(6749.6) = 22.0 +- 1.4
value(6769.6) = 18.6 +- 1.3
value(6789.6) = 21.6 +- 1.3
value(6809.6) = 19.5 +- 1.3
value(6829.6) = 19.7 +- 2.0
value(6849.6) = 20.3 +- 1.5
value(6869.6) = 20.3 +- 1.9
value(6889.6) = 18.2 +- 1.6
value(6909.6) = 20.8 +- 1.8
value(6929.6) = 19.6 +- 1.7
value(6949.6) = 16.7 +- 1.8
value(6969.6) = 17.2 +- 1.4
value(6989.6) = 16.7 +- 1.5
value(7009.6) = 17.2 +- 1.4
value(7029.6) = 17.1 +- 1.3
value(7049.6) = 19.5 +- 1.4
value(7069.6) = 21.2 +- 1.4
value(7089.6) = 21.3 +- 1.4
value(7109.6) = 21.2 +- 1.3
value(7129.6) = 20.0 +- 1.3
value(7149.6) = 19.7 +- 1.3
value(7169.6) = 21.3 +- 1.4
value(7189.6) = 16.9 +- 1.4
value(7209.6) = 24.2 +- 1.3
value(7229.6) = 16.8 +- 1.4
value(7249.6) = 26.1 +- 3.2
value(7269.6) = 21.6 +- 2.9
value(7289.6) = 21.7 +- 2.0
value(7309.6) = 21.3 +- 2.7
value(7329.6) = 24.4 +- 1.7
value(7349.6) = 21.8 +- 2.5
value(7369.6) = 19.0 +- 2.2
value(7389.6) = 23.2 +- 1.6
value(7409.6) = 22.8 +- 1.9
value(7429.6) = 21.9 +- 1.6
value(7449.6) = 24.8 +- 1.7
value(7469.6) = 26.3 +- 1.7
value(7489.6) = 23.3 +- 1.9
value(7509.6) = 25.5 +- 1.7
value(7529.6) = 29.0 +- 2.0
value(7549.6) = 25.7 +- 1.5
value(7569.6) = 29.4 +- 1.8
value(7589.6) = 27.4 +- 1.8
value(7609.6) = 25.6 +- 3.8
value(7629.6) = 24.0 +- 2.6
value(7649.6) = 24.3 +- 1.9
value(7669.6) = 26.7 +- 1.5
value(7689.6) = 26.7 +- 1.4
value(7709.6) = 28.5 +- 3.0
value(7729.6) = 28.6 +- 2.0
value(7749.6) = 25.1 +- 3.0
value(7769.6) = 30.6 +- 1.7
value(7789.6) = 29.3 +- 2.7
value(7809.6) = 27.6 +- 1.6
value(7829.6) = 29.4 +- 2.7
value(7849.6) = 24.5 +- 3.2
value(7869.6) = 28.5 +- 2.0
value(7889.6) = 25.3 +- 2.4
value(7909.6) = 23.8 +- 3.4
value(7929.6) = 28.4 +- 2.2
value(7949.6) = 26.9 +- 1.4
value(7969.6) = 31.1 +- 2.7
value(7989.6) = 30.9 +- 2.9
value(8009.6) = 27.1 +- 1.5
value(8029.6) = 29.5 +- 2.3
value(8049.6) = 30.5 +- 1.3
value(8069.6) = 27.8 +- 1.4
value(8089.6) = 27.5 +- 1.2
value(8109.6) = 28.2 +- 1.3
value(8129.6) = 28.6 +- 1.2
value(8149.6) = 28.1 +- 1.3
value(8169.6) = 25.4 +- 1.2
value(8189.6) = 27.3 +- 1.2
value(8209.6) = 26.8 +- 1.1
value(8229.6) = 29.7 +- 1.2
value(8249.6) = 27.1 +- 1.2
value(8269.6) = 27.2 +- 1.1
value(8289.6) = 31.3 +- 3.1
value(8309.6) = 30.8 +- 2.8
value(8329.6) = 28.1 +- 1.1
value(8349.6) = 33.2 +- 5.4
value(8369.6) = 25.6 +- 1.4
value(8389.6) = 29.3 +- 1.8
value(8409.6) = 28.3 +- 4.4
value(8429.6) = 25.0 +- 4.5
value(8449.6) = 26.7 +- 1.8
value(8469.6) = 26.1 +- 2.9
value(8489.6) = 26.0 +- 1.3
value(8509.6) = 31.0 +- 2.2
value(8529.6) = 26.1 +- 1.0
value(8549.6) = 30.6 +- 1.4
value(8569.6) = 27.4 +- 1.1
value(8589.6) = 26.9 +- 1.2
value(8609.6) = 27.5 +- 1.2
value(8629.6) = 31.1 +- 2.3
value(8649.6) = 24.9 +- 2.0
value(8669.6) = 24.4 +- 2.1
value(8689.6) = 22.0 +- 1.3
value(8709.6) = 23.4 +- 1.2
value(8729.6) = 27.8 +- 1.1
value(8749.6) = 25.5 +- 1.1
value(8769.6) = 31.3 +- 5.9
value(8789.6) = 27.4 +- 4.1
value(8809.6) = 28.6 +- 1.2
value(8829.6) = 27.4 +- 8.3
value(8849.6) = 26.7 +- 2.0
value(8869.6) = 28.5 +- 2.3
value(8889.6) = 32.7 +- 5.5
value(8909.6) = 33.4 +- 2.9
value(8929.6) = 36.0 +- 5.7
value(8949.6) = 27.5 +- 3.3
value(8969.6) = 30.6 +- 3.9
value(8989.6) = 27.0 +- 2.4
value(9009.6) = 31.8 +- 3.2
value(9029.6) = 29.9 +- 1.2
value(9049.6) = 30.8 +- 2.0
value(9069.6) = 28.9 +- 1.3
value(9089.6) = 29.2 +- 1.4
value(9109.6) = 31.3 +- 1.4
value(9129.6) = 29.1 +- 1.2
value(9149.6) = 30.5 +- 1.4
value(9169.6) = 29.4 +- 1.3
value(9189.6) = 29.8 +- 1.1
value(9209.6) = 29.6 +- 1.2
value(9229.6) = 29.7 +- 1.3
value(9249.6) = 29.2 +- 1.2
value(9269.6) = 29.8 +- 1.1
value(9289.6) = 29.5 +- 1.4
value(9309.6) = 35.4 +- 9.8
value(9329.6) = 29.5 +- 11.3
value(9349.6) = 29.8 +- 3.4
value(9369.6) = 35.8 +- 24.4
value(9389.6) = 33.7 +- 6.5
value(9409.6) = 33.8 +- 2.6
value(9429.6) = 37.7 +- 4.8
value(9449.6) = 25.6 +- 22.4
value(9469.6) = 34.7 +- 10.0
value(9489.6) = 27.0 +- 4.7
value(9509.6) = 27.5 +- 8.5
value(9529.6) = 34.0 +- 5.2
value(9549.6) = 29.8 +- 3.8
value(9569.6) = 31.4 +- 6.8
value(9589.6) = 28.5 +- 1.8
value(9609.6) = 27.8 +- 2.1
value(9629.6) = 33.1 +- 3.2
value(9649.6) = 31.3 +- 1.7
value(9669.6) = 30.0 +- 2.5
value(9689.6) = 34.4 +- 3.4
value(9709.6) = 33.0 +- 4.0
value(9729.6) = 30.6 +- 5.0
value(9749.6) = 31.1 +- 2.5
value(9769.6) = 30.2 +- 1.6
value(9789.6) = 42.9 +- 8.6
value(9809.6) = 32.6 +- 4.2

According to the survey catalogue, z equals 0.681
